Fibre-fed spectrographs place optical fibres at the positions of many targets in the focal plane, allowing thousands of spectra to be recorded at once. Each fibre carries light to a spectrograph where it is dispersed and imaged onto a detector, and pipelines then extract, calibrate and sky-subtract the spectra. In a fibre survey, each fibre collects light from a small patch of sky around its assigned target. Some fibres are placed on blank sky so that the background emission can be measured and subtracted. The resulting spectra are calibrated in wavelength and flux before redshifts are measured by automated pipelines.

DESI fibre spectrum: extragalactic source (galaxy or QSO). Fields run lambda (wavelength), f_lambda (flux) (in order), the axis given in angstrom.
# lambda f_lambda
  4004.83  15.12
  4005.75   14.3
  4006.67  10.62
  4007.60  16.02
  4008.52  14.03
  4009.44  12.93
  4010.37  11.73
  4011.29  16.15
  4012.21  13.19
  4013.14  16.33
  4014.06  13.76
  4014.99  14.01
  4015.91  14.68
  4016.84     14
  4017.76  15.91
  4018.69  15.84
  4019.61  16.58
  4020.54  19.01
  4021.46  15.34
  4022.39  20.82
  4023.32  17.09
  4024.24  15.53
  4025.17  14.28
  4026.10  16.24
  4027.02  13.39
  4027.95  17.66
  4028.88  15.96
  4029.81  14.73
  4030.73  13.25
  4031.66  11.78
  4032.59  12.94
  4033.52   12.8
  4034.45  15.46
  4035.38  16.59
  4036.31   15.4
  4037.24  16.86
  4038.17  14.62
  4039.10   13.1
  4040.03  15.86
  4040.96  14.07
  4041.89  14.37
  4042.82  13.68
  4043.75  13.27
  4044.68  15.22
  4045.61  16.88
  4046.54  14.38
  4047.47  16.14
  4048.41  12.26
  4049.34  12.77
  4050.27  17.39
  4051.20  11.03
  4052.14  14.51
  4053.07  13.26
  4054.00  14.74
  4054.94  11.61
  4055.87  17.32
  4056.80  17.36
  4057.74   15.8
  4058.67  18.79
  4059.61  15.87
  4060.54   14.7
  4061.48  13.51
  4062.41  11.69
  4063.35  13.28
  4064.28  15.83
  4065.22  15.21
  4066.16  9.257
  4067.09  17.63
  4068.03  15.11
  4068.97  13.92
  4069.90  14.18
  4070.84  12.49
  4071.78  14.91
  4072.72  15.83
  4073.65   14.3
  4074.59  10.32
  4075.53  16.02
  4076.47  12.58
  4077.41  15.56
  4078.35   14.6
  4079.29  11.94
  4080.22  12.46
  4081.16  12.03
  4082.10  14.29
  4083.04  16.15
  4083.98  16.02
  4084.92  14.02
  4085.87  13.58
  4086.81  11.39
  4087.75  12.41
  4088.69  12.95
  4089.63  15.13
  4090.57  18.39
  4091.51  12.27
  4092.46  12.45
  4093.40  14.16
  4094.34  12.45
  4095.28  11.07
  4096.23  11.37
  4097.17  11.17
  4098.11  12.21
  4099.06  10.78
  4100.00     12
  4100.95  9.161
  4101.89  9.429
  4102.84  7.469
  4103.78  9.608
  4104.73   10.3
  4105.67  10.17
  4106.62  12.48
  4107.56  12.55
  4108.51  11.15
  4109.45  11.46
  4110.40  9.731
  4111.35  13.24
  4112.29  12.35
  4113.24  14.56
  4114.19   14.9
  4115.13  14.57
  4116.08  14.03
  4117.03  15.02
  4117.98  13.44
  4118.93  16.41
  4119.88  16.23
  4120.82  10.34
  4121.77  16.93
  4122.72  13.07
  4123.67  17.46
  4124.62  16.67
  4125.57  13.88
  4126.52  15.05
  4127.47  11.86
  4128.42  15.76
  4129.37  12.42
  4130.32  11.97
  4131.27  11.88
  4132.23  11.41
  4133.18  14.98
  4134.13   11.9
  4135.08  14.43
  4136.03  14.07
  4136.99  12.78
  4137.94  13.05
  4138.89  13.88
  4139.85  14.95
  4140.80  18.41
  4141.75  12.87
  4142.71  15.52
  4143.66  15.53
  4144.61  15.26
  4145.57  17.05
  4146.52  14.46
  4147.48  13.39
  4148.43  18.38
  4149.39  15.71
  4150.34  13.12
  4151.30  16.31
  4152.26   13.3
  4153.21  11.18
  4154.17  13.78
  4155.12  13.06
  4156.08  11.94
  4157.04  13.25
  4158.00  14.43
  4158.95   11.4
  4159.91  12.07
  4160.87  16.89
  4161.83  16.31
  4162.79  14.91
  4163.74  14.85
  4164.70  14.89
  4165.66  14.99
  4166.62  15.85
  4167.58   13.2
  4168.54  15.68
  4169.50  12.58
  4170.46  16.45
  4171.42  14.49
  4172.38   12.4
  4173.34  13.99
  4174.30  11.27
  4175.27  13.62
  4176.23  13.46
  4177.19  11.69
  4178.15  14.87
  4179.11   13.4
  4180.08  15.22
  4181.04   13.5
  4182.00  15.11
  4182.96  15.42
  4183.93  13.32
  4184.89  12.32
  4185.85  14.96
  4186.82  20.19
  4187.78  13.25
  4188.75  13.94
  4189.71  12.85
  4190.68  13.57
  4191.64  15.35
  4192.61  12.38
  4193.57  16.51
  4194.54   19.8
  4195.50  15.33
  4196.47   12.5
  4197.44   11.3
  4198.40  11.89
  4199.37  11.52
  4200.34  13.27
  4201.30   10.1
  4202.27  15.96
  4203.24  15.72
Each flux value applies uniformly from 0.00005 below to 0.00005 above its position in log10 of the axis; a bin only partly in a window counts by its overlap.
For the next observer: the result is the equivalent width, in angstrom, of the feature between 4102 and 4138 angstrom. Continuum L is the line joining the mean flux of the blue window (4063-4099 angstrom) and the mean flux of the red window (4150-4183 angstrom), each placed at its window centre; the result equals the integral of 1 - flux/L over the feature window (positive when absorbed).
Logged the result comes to 1.7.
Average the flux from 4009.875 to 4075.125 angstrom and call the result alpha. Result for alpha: 14.8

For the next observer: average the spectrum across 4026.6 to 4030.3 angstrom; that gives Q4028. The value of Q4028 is 15.4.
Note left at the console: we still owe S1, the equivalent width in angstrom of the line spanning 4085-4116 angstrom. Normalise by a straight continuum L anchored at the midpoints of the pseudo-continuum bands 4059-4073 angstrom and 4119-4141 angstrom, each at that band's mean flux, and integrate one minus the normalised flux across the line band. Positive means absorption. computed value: 4.38 angstrom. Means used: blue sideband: 14.2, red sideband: 14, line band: 12.1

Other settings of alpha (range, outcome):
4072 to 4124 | 13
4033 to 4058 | 14.7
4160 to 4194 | 14.4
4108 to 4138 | 13.7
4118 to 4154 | 14.4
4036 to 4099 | 14.1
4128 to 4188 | 14.2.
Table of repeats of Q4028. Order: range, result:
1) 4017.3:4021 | 16.8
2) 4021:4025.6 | 16.6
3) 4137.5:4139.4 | 13.5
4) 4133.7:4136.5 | 13.5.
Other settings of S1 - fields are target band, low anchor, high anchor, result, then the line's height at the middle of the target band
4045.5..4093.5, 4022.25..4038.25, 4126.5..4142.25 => 1.22 angstrom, 14.6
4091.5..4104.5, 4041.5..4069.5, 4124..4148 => 2.99 angstrom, 14.4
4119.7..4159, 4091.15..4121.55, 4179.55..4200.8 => -3.49 angstrom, 13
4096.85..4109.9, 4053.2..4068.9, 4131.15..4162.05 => 3.40 angstrom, 14.5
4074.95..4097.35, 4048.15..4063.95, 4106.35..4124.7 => 0.98 angstrom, 14.1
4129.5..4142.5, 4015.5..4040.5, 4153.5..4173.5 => 0.72 angstrom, 14.4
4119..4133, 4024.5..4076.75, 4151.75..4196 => 0.30 angstrom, 14.3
